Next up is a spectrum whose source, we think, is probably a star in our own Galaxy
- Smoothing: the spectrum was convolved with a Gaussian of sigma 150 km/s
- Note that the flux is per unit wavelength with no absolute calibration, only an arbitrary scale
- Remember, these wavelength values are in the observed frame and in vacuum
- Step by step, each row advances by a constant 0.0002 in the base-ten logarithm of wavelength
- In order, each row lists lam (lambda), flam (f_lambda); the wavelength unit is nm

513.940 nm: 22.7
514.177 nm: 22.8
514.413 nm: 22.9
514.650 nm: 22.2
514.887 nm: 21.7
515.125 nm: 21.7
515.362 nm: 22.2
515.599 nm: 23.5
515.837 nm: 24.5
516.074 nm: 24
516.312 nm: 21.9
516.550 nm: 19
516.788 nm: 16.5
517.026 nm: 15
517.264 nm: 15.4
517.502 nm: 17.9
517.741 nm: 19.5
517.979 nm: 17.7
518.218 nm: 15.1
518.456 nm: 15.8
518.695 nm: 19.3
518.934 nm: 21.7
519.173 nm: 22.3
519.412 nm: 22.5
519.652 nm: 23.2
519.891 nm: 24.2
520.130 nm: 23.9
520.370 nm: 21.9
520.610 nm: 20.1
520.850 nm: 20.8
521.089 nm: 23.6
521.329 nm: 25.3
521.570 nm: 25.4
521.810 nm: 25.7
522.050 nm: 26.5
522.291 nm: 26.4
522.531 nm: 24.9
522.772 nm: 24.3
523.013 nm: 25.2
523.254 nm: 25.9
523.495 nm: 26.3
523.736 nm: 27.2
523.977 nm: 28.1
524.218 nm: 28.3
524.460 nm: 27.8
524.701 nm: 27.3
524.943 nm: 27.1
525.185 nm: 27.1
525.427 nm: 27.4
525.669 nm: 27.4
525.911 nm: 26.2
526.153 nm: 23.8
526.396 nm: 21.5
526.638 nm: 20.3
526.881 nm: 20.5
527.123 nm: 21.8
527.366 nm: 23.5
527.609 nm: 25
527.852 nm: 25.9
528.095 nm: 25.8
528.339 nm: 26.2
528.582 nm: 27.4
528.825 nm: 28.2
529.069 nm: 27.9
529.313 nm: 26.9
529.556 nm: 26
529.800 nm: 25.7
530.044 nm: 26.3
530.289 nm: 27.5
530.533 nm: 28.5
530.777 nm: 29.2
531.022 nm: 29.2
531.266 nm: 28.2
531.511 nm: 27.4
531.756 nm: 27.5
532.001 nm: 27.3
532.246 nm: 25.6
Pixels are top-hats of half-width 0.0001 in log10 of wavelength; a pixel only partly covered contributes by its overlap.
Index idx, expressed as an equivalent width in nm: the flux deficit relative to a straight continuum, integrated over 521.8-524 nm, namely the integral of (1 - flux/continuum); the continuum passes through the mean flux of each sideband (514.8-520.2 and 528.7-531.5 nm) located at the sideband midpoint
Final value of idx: -0.238 nm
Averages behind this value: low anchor 20.3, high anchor 27.6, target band 26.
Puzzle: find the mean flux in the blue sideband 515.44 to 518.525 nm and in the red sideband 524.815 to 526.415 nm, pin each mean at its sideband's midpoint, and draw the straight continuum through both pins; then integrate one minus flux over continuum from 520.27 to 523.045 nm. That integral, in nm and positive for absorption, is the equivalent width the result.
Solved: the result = -0.16 nm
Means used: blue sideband 19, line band 24.2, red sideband 26.1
